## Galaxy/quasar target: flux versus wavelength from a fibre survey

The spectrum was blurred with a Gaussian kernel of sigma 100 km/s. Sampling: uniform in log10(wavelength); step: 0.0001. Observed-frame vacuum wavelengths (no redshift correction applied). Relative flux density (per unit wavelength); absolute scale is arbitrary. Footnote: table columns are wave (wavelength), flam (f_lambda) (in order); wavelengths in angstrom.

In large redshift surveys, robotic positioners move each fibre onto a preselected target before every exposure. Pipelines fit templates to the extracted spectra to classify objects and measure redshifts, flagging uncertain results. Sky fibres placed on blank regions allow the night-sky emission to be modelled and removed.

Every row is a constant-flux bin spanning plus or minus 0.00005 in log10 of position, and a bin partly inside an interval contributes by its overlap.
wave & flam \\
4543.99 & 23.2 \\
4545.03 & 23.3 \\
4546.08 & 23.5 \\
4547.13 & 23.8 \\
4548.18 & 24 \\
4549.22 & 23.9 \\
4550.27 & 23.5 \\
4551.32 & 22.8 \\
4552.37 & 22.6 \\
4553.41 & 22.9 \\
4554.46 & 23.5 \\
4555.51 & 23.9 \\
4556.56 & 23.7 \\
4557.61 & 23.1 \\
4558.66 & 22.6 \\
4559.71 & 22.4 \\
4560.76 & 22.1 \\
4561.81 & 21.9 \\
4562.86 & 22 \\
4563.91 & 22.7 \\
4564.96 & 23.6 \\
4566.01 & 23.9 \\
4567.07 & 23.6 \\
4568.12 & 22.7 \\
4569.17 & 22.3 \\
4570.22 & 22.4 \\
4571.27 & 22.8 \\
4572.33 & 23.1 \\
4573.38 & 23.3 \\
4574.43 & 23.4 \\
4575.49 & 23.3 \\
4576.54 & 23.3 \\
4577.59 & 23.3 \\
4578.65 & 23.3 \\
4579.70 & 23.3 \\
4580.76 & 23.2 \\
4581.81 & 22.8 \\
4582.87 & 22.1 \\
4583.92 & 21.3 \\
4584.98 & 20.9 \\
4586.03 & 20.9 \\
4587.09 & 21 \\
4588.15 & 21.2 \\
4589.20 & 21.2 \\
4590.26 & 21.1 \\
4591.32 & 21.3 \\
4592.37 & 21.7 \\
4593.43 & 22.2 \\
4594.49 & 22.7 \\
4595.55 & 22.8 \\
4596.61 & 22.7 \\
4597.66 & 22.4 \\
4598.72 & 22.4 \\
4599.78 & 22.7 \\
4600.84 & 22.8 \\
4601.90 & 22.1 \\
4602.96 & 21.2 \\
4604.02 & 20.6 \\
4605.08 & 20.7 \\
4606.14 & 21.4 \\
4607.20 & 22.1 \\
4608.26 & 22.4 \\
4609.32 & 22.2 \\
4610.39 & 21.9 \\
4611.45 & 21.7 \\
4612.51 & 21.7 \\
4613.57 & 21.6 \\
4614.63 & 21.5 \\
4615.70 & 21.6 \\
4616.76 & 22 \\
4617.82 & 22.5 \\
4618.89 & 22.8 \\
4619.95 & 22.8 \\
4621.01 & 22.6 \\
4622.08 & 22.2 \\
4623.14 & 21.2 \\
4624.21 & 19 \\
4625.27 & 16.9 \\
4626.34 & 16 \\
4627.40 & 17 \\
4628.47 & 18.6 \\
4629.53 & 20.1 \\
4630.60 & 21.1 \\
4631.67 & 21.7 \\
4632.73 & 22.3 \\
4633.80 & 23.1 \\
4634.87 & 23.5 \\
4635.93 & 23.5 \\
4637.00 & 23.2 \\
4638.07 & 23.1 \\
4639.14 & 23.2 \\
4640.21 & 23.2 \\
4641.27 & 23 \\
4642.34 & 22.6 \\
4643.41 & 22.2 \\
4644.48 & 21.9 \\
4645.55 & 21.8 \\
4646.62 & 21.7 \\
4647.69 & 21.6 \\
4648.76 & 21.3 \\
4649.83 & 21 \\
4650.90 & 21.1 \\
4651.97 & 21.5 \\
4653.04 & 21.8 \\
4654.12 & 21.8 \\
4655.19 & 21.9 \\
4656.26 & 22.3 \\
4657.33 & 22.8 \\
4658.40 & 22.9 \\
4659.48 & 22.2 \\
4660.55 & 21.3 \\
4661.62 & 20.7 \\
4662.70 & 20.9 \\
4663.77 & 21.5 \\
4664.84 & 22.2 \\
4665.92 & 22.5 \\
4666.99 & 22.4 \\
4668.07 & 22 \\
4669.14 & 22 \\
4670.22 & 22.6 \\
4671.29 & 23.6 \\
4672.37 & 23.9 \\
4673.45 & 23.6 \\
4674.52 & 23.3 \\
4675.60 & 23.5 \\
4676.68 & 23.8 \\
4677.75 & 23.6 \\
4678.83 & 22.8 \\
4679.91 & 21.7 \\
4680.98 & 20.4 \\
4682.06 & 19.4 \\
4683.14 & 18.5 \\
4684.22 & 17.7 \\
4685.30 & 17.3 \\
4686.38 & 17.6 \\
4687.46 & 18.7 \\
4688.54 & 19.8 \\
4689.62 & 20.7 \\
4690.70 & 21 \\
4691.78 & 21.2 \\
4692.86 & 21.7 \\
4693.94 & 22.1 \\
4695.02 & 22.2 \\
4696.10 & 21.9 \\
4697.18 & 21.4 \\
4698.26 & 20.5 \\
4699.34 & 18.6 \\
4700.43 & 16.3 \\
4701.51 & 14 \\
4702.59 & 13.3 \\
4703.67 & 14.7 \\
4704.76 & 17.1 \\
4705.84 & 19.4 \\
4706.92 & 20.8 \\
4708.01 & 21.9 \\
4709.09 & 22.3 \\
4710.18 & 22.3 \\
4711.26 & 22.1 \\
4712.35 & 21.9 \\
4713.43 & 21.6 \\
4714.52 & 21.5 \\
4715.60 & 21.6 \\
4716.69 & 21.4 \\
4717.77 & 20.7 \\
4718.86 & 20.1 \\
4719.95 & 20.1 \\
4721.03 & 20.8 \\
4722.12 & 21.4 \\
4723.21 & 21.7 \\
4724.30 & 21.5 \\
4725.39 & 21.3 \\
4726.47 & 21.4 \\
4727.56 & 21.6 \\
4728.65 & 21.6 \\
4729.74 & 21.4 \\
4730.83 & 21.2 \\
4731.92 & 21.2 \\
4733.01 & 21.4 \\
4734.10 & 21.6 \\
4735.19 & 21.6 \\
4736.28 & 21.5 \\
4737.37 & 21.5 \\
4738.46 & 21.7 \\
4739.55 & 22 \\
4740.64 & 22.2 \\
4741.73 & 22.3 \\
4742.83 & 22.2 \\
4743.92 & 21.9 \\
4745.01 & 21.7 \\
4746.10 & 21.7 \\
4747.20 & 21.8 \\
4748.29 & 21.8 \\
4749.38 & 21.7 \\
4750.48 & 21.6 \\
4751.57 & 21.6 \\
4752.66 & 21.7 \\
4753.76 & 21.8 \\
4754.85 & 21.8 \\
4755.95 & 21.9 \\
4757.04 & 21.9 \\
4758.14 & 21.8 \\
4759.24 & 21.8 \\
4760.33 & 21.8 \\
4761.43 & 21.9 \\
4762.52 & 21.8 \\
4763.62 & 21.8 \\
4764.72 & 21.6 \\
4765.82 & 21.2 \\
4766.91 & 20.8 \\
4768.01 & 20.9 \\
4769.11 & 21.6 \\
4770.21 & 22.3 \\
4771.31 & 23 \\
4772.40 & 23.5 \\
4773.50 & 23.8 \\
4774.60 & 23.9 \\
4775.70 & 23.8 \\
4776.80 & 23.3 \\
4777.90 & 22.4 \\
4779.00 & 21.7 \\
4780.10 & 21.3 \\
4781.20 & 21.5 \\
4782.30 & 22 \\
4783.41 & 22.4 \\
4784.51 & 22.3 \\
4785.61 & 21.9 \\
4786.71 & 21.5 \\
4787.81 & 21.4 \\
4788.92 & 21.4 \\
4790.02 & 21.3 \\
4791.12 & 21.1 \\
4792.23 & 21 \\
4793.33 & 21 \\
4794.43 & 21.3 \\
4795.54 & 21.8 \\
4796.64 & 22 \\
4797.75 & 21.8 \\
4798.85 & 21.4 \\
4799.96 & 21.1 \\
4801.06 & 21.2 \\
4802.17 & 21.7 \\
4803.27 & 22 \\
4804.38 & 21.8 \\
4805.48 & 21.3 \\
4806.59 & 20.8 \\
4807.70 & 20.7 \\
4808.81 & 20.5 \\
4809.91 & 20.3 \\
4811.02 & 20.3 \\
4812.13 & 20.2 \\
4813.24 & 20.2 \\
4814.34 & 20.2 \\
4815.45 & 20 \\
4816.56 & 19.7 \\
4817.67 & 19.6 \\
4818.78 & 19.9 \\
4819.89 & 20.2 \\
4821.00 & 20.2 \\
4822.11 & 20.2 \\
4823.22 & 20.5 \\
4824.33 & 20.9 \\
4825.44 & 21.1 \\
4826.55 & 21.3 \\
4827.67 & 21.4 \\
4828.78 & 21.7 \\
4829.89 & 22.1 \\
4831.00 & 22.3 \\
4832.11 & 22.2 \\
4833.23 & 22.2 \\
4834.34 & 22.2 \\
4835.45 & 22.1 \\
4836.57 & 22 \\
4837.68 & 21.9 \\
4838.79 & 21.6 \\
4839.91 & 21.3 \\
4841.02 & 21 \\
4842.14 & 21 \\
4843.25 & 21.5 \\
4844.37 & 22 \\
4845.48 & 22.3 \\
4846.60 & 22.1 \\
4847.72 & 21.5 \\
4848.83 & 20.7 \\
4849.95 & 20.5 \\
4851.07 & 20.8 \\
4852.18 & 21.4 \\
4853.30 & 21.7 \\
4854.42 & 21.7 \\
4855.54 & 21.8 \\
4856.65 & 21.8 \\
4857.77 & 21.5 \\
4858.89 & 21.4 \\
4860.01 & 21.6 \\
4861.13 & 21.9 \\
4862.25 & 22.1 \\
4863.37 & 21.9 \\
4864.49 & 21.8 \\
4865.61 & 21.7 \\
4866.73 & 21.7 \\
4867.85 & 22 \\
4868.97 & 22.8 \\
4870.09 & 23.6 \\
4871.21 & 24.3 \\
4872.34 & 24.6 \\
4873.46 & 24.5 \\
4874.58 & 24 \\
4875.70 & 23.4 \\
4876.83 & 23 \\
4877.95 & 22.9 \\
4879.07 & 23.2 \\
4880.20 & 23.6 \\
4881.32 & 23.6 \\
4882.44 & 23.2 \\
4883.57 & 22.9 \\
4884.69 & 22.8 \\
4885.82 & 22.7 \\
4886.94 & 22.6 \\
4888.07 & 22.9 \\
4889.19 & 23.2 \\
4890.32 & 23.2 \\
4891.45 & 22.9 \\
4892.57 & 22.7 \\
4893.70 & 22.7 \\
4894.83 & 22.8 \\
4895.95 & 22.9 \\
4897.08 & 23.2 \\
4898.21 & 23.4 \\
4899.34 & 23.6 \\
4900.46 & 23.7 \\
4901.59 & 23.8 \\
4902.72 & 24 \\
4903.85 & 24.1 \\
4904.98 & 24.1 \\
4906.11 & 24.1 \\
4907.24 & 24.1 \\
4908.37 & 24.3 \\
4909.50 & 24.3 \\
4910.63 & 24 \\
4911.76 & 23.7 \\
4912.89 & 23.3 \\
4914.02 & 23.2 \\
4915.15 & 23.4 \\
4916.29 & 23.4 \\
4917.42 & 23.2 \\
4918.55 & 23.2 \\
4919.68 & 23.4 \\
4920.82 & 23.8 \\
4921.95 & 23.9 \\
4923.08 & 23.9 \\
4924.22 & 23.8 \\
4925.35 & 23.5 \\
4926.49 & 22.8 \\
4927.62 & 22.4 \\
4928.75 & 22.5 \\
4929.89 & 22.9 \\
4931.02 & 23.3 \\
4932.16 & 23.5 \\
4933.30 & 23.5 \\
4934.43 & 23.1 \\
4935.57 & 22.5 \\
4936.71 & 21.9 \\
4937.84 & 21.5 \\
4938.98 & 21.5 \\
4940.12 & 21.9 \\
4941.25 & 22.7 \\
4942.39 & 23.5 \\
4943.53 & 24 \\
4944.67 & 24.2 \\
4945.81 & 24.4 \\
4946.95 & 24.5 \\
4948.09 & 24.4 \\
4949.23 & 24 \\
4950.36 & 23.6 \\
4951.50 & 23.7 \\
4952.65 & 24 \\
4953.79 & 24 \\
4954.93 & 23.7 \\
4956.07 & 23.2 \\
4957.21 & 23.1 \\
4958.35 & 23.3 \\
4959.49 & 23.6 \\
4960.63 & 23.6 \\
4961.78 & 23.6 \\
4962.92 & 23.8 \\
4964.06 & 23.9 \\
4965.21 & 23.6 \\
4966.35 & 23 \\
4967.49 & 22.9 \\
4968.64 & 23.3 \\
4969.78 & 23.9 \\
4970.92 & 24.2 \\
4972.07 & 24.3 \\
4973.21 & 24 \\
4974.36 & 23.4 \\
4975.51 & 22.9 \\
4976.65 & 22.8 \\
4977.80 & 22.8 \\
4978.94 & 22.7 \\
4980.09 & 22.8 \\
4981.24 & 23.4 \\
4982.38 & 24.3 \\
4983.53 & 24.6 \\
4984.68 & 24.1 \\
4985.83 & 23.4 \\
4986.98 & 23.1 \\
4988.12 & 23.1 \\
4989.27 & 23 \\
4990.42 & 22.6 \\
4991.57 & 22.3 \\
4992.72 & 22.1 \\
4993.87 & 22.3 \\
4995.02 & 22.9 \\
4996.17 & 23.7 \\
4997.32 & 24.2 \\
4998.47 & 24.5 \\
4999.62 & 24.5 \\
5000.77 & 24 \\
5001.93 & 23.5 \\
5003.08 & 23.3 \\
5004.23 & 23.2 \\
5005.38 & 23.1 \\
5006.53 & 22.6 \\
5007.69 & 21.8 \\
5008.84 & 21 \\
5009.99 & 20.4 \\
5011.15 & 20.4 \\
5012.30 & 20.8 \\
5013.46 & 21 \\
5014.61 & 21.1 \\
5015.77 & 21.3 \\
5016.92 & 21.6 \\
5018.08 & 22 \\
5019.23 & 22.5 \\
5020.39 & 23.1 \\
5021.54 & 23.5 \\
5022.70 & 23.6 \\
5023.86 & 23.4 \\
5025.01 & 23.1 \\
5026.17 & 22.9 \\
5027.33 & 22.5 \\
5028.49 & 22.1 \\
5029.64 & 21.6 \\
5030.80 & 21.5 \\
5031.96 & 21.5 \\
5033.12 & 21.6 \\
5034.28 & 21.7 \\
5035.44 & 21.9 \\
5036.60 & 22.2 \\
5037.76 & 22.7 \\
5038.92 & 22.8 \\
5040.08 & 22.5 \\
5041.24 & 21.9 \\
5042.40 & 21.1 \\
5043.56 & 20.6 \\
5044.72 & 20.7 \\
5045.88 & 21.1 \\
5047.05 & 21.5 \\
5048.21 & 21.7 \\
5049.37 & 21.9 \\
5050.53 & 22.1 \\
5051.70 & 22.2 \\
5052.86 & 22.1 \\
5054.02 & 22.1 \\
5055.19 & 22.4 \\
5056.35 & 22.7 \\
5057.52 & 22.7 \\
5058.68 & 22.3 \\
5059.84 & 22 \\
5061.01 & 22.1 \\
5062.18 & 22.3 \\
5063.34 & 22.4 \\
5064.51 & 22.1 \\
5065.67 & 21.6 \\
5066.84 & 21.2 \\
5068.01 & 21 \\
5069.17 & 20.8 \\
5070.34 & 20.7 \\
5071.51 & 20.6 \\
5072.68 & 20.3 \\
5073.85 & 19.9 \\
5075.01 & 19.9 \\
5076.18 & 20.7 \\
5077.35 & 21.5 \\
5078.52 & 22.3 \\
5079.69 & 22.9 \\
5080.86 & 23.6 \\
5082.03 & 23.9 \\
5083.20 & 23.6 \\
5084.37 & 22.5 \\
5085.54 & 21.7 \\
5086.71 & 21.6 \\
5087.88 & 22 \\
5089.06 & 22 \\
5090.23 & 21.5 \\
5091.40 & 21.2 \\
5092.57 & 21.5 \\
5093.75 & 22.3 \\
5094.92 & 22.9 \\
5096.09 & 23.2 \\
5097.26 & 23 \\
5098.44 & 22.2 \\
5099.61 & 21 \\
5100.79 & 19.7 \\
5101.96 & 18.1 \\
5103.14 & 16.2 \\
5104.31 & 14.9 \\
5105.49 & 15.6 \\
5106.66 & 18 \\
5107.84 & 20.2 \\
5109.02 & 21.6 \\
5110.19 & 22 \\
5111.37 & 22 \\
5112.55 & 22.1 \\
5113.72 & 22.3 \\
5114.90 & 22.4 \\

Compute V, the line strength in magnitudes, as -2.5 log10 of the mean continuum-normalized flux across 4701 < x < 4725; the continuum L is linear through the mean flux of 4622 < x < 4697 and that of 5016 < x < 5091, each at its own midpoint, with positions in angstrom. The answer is 0.07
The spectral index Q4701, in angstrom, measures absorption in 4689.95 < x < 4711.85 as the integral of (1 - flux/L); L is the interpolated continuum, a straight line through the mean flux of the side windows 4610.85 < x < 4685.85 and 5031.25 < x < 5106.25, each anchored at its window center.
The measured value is 1.91 angstrom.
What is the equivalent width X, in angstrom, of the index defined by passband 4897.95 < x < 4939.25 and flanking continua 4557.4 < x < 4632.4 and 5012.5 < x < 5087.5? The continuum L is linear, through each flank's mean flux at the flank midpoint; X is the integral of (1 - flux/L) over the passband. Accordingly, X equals -2.8 angstrom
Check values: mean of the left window 21.9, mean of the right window 21.9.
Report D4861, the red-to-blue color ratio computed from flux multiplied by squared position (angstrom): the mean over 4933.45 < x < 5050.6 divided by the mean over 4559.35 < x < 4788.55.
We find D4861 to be 1.20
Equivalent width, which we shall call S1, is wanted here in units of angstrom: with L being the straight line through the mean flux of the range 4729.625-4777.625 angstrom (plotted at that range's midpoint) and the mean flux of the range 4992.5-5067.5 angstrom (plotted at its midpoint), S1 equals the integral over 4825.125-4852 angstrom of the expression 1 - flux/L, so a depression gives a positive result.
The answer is 0.51 angstrom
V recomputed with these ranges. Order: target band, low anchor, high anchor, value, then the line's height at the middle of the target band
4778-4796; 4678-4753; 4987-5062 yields -0.026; 21.1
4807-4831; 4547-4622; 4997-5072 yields 0.085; 22.3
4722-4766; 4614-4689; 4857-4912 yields 0.024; 22.2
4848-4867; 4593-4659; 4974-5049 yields 0.033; 22.2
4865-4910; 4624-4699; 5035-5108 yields -0.093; 21.4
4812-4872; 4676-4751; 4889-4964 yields 0.045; 22.4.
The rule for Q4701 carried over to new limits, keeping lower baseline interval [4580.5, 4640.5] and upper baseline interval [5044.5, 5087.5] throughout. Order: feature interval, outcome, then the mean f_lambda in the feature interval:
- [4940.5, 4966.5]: -2.3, 23.7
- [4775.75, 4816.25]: 0.7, 21.4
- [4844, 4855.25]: 0.1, 21.5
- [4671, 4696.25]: 0.5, 21.2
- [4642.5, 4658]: -0.1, 21.8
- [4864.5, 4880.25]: -1.0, 23.2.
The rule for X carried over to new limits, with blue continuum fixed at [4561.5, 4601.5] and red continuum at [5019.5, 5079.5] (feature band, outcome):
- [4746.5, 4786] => 0.3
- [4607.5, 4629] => 1.4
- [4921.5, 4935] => -0.8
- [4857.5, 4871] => 0.0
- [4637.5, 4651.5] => 0.2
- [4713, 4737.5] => 1.1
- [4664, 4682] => -0.2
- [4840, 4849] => 0.2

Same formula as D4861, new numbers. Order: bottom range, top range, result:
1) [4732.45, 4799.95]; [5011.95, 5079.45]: 1.12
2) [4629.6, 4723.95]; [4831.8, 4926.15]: 1.17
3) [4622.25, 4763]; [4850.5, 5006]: 1.21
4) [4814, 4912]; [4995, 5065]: 1.07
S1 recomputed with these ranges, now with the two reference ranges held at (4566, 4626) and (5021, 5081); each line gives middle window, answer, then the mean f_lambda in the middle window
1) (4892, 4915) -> -1.76 angstrom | 23.6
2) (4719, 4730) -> 0.38 angstrom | 21.2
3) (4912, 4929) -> -1.10 angstrom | 23.3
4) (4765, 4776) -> -0.23 angstrom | 22.4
